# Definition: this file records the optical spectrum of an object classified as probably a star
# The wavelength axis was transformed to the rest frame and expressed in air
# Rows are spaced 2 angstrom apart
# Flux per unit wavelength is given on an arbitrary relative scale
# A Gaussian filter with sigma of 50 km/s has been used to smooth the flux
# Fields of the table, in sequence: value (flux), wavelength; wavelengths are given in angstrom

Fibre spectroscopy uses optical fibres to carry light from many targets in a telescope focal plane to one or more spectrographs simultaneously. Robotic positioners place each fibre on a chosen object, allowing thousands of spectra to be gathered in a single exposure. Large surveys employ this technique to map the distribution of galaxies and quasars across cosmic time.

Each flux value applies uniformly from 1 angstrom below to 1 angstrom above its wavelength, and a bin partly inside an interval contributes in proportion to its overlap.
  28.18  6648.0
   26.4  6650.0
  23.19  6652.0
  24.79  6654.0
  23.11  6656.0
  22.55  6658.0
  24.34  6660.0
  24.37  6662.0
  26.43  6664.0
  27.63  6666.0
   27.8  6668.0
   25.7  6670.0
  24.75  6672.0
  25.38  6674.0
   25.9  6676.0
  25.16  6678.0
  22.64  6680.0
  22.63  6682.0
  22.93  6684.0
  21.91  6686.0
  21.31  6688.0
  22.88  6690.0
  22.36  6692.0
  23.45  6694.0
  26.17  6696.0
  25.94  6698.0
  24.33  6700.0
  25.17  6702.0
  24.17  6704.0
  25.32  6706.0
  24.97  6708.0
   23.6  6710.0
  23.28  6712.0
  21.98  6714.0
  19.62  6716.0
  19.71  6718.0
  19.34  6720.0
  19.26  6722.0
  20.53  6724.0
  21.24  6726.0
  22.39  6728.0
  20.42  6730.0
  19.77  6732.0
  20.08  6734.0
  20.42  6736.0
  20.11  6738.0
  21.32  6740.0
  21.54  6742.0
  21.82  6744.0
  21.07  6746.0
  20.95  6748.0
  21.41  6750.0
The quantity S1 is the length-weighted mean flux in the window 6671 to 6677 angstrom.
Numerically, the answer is 25.3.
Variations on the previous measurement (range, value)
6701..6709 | 24.9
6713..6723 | 20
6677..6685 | 23.3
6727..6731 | 21.4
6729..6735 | 20.1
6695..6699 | 26.1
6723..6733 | 20.9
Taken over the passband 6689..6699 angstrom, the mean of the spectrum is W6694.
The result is 24.2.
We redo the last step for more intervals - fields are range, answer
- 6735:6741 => 20.6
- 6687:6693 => 22.2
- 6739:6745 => 21.6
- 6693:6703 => 25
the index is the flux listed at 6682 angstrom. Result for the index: 22.63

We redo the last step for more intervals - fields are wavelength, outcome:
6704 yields 24.17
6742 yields 21.54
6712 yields 23.28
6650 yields 26.4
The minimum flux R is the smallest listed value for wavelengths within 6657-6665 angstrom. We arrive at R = 22.55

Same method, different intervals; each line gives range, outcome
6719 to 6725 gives 19.26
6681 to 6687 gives 21.91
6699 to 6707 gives 24.17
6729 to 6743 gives 19.77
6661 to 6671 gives 24.37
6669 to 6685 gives 22.63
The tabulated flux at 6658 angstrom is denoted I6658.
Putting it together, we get 22.55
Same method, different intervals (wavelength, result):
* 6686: 21.91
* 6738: 20.11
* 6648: 28.18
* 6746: 21.07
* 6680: 22.64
